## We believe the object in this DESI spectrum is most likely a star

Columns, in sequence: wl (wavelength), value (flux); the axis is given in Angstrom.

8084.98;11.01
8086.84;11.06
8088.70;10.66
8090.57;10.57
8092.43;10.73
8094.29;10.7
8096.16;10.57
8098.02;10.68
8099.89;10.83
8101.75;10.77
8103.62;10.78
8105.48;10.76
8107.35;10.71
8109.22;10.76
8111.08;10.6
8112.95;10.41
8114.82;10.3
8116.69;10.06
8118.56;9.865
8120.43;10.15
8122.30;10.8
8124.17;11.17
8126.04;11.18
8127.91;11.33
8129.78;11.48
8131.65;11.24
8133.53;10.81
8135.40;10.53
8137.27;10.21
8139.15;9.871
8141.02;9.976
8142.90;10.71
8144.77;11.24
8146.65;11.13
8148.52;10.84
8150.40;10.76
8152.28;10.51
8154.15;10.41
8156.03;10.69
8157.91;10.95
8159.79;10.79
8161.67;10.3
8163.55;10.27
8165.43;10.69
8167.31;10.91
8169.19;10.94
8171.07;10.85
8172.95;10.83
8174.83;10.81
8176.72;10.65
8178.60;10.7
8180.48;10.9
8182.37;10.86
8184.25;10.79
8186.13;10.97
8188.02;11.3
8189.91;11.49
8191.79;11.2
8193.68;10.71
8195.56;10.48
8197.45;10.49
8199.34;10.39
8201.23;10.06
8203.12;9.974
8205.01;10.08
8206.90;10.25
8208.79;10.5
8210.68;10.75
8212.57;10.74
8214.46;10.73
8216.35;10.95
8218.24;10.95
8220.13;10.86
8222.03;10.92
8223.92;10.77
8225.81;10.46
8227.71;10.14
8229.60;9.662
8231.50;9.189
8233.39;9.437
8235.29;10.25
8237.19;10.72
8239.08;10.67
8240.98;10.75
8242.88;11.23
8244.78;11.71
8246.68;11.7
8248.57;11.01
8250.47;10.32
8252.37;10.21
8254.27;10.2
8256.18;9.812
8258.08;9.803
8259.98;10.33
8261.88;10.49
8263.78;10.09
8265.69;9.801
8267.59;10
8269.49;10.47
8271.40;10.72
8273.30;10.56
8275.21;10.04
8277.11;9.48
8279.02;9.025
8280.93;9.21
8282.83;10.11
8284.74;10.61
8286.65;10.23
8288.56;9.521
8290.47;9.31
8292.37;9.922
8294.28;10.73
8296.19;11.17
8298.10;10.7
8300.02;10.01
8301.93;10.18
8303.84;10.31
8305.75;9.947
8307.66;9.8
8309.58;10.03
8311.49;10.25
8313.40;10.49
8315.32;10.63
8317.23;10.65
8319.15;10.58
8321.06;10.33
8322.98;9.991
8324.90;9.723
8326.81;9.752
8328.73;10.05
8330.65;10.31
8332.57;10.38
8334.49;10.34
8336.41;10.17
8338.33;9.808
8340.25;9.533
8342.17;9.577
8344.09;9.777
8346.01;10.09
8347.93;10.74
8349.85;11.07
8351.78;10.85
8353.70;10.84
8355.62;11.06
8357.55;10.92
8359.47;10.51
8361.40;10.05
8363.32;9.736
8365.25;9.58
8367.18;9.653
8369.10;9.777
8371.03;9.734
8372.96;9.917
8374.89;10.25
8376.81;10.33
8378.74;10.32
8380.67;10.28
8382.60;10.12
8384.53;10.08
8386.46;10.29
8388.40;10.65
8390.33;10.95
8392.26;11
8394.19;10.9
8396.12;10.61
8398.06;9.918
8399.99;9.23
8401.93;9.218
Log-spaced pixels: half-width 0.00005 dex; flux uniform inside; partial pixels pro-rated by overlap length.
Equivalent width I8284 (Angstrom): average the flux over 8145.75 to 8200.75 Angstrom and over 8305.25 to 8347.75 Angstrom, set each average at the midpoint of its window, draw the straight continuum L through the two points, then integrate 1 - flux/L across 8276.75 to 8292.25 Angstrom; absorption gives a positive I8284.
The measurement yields 0.9 Angstrom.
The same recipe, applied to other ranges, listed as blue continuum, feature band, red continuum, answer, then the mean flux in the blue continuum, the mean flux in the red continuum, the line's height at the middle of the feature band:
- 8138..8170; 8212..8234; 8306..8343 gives 0.0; 10.6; 10.1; 10.4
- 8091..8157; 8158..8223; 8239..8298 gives -1.3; 10.7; 10.3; 10.5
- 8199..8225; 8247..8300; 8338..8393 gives 1.5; 10.6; 10.3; 10.4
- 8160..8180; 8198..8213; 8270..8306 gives 0.3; 10.7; 10.1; 10.5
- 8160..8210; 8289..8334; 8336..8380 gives 0.4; 10.7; 10.2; 10.3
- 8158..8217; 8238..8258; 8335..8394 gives -0.3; 10.7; 10.3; 10.5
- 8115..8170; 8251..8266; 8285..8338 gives 0.3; 10.7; 10.2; 10.4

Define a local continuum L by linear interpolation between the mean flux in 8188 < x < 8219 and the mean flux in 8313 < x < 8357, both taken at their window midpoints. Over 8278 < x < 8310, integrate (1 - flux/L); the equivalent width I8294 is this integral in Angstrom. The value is 1.1 Angstrom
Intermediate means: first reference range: 10.6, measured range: 10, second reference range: 10.3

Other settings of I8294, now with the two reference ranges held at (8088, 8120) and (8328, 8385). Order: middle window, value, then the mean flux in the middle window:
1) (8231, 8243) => 0.08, 10.3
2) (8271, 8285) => 0.55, 9.91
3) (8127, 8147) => -0.47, 10.8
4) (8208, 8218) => -0.33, 10.8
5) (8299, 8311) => 0.25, 10.1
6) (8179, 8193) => -0.81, 11.1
